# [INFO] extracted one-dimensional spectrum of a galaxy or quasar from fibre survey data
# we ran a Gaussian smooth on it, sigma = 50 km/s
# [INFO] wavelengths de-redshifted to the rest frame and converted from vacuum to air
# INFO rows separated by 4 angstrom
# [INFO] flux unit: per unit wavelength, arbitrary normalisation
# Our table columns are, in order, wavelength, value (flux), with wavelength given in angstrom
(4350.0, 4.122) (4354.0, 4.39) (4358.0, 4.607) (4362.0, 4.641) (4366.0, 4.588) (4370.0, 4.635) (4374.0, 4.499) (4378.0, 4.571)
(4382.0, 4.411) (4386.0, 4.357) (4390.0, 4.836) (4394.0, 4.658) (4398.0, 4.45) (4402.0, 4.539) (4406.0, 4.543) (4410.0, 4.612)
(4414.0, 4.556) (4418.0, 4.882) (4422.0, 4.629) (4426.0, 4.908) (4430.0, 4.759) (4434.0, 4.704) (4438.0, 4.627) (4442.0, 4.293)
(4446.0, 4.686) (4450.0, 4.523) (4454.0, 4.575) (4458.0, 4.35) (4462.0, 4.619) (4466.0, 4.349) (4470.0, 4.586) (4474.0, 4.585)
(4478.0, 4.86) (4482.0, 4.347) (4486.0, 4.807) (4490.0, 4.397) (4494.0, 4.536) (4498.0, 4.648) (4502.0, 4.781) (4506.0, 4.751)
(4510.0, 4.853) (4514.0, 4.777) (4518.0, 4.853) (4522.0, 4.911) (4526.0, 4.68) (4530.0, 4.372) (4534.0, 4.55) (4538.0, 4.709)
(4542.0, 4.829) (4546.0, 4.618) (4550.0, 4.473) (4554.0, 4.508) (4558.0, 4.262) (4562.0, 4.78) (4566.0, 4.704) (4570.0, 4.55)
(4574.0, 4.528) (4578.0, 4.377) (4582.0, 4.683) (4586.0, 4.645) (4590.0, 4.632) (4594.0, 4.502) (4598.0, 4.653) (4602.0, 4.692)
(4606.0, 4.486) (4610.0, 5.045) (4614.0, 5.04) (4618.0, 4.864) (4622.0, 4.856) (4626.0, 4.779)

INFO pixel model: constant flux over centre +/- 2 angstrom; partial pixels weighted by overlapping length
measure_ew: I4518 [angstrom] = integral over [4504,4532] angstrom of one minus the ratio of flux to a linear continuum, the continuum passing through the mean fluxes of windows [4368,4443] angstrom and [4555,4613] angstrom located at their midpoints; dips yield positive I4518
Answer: -0.8 angstrom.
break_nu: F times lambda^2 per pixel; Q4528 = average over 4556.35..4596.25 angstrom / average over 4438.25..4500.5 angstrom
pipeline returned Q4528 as 1.1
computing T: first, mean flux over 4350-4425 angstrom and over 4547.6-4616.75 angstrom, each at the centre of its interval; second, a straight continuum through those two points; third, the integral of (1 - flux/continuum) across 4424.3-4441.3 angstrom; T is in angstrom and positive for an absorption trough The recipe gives -0.5 angstrom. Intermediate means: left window 4.57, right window 4.62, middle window 4.71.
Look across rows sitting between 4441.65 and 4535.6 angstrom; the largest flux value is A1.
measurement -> 4.911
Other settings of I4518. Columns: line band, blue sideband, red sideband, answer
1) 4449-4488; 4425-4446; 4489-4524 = 1.1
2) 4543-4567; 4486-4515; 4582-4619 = 0.7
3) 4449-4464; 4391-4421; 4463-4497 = 0.2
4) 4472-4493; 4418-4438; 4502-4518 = 0.8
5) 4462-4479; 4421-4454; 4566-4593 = 0.2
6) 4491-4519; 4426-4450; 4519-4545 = -0.4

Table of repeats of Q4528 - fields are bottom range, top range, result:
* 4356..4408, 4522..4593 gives 1.09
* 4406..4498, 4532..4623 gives 1.07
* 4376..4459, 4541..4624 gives 1.09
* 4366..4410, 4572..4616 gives 1.12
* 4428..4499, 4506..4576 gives 1.05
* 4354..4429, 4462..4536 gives 1.06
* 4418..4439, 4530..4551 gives 1.02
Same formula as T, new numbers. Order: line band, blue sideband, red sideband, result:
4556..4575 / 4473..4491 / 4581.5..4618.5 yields 0.49 angstrom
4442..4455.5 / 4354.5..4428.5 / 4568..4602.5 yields 0.13 angstrom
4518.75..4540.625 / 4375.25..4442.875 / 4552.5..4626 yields -0.08 angstrom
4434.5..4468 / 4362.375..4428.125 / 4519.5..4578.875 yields 0.66 angstrom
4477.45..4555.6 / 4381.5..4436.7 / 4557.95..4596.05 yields -0.99 angstrom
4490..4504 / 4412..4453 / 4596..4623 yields 0.27 angstrom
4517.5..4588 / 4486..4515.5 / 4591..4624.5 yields 1.72 angstrom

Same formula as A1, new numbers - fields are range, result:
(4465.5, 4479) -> 4.86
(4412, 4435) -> 4.908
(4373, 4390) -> 4.836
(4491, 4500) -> 4.648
